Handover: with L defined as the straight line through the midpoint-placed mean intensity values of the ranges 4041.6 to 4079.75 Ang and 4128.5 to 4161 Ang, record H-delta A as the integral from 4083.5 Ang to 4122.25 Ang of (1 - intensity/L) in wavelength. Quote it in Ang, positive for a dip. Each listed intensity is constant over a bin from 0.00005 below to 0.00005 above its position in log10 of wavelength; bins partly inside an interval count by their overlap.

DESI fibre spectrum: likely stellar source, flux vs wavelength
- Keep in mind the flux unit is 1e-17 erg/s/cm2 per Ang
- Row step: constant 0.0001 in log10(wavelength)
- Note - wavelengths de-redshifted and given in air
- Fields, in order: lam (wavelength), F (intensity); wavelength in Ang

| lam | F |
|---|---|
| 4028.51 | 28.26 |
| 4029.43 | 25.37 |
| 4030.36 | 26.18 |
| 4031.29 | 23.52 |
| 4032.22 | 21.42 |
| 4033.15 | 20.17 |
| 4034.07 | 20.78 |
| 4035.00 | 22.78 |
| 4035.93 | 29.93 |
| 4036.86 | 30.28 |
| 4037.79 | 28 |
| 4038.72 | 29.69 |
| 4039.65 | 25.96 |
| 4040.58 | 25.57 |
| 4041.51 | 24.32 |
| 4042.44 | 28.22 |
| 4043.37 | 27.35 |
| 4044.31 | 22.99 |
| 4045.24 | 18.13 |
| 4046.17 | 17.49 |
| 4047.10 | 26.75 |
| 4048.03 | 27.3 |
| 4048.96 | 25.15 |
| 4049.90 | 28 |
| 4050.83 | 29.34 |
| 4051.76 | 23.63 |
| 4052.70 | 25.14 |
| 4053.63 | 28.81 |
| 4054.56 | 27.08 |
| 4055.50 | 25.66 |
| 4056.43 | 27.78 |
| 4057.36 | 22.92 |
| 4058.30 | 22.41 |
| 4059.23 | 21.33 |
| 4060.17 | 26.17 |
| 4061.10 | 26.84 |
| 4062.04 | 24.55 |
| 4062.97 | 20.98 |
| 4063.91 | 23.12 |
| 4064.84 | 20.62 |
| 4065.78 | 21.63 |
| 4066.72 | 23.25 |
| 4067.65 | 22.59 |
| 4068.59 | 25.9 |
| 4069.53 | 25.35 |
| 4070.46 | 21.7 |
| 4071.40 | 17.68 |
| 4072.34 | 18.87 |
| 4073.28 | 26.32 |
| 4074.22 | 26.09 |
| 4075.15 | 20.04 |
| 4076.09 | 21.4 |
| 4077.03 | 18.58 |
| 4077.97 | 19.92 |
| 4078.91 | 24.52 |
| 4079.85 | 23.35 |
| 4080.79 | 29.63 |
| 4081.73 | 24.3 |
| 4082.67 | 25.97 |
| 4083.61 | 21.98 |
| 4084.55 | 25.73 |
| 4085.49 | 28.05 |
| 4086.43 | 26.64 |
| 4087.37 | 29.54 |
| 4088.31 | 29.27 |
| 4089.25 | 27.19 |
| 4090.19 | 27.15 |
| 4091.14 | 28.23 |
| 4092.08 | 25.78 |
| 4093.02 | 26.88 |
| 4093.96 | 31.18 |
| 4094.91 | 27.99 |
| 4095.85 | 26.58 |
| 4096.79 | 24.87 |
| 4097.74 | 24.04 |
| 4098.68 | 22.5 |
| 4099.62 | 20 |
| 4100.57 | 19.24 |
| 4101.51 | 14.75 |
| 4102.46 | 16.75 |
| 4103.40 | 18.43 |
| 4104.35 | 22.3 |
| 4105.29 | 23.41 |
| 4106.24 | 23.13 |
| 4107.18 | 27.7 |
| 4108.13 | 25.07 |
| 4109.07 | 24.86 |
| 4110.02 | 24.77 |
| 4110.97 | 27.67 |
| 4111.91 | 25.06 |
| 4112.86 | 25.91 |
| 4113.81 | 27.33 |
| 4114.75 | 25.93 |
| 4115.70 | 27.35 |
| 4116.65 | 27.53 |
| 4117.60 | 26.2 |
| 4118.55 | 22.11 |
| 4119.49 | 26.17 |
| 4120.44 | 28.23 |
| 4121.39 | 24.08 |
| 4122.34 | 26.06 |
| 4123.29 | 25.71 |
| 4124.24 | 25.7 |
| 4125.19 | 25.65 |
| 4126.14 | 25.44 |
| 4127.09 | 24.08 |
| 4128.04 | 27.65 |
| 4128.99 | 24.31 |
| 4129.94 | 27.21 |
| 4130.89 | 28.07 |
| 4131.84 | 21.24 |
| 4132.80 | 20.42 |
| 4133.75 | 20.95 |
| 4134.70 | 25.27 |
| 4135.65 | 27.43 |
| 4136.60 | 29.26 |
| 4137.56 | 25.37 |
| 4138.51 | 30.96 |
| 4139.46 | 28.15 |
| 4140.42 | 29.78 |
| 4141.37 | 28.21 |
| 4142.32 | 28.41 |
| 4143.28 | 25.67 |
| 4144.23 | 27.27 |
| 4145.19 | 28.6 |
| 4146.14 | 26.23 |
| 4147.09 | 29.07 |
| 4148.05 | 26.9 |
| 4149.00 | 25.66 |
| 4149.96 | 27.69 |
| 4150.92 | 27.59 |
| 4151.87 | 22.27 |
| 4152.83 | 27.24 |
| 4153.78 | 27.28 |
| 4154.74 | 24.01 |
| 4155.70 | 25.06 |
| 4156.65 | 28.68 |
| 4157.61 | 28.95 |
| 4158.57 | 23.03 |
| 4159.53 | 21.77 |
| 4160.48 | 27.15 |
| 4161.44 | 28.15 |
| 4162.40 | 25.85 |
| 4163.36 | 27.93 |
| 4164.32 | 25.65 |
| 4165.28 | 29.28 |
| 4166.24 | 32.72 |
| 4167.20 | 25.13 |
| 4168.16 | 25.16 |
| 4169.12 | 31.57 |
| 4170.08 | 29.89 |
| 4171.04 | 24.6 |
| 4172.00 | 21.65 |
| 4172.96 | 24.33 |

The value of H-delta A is -0.1 Ang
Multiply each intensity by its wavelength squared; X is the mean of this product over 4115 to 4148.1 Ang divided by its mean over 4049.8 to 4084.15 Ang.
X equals 1.14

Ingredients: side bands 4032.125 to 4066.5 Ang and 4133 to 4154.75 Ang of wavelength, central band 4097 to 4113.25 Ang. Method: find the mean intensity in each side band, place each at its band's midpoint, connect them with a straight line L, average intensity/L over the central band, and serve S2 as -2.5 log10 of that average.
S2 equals 0.150 mag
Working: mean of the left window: 24.8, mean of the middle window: 22.7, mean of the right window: 26.9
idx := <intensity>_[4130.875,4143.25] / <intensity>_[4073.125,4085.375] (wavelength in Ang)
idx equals 1.11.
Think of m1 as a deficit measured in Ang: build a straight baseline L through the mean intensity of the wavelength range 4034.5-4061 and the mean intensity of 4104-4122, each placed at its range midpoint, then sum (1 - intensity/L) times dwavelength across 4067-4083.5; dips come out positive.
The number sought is 1.7 Ang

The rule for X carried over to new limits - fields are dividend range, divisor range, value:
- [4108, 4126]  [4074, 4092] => 1.05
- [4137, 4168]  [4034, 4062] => 1.11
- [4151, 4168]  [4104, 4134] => 1.07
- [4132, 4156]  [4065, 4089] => 1.15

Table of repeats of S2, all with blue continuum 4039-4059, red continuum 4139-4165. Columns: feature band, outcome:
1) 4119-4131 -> 0.02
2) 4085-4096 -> -0.08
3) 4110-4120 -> 0.01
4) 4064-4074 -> 0.14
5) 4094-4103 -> 0.17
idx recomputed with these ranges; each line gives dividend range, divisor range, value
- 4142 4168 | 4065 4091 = 1.11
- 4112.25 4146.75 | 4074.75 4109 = 1.08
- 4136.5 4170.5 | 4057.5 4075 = 1.18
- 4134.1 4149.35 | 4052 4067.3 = 1.14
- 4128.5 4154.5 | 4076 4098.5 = 1.03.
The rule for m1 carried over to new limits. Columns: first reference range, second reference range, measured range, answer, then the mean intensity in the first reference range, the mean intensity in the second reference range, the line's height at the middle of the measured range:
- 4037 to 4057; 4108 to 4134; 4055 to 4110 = 3.67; 25.9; 25.4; 25.7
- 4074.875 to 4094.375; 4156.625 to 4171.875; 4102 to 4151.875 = 1.13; 25.5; 27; 26.3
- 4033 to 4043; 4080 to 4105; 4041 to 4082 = 2.65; 26.2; 24.8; 25.6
